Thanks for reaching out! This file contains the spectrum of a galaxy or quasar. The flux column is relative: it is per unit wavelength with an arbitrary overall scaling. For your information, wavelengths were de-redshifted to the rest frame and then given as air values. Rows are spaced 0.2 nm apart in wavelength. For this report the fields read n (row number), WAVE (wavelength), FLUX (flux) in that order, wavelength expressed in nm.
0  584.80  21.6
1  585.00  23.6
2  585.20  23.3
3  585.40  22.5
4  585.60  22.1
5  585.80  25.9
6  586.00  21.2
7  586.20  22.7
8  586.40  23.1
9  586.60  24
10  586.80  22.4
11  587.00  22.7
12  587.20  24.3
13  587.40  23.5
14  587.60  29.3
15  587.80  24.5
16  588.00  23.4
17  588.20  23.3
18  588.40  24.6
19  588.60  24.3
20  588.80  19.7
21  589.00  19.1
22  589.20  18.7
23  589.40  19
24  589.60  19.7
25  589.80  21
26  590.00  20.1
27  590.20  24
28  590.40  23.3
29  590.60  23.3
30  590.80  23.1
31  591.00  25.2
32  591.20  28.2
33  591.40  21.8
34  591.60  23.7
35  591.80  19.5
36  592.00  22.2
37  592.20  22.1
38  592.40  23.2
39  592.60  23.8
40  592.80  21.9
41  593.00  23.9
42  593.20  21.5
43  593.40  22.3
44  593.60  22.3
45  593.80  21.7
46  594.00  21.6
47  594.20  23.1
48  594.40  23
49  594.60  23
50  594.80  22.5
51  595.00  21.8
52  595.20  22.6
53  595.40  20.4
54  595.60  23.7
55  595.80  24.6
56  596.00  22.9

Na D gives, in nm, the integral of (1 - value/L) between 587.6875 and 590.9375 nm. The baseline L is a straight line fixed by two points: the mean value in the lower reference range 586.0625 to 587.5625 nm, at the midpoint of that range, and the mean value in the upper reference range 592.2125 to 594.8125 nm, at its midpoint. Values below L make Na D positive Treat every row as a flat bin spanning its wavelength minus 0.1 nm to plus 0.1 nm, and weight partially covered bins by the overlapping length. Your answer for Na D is 0.16 nm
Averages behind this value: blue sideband 23.4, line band 22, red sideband 22.6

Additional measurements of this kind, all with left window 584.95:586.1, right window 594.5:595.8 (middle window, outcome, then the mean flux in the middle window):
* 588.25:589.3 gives 0.07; 21.4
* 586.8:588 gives -0.08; 24.5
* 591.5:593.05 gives 0.01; 22.5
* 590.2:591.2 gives -0.06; 24.2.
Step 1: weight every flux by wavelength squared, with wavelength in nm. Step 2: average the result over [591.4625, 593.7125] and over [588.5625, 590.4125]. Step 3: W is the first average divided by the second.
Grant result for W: 1.1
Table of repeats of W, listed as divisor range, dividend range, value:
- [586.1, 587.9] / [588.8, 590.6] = 0.87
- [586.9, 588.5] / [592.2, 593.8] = 0.94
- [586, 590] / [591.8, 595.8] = 1.02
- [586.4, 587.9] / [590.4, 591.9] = 0.98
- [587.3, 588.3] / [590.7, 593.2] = 0.95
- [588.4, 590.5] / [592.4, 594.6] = 1.09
